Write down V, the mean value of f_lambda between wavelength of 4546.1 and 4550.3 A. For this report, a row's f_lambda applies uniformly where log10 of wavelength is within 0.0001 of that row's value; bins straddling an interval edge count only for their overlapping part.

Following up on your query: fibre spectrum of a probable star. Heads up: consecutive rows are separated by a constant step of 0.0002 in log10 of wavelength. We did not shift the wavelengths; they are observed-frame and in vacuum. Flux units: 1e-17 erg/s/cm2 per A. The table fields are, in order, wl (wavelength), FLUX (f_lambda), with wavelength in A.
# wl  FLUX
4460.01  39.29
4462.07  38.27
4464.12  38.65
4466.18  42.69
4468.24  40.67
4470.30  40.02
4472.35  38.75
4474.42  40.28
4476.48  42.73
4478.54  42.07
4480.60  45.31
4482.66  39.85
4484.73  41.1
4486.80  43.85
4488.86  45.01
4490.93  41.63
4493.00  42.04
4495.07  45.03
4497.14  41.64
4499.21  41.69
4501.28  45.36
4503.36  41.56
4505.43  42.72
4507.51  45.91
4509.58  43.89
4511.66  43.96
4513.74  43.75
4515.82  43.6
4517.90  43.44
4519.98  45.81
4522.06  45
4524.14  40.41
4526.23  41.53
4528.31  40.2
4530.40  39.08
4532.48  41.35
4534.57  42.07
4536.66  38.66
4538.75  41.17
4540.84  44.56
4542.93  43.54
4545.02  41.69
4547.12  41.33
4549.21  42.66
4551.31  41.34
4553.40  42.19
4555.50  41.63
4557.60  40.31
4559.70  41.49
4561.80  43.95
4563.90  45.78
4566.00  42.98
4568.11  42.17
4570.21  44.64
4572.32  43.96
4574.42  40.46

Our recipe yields 42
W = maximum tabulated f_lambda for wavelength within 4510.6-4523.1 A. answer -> 45.81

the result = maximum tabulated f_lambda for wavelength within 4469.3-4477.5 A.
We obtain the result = 42.73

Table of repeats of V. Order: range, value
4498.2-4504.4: 42.9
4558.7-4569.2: 43.3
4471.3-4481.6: 41.8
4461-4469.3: 40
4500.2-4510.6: 43.9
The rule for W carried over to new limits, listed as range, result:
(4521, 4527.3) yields 45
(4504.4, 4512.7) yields 45.91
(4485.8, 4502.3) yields 45.36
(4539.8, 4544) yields 44.56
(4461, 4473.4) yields 42.69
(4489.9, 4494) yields 42.04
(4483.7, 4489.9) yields 45.01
